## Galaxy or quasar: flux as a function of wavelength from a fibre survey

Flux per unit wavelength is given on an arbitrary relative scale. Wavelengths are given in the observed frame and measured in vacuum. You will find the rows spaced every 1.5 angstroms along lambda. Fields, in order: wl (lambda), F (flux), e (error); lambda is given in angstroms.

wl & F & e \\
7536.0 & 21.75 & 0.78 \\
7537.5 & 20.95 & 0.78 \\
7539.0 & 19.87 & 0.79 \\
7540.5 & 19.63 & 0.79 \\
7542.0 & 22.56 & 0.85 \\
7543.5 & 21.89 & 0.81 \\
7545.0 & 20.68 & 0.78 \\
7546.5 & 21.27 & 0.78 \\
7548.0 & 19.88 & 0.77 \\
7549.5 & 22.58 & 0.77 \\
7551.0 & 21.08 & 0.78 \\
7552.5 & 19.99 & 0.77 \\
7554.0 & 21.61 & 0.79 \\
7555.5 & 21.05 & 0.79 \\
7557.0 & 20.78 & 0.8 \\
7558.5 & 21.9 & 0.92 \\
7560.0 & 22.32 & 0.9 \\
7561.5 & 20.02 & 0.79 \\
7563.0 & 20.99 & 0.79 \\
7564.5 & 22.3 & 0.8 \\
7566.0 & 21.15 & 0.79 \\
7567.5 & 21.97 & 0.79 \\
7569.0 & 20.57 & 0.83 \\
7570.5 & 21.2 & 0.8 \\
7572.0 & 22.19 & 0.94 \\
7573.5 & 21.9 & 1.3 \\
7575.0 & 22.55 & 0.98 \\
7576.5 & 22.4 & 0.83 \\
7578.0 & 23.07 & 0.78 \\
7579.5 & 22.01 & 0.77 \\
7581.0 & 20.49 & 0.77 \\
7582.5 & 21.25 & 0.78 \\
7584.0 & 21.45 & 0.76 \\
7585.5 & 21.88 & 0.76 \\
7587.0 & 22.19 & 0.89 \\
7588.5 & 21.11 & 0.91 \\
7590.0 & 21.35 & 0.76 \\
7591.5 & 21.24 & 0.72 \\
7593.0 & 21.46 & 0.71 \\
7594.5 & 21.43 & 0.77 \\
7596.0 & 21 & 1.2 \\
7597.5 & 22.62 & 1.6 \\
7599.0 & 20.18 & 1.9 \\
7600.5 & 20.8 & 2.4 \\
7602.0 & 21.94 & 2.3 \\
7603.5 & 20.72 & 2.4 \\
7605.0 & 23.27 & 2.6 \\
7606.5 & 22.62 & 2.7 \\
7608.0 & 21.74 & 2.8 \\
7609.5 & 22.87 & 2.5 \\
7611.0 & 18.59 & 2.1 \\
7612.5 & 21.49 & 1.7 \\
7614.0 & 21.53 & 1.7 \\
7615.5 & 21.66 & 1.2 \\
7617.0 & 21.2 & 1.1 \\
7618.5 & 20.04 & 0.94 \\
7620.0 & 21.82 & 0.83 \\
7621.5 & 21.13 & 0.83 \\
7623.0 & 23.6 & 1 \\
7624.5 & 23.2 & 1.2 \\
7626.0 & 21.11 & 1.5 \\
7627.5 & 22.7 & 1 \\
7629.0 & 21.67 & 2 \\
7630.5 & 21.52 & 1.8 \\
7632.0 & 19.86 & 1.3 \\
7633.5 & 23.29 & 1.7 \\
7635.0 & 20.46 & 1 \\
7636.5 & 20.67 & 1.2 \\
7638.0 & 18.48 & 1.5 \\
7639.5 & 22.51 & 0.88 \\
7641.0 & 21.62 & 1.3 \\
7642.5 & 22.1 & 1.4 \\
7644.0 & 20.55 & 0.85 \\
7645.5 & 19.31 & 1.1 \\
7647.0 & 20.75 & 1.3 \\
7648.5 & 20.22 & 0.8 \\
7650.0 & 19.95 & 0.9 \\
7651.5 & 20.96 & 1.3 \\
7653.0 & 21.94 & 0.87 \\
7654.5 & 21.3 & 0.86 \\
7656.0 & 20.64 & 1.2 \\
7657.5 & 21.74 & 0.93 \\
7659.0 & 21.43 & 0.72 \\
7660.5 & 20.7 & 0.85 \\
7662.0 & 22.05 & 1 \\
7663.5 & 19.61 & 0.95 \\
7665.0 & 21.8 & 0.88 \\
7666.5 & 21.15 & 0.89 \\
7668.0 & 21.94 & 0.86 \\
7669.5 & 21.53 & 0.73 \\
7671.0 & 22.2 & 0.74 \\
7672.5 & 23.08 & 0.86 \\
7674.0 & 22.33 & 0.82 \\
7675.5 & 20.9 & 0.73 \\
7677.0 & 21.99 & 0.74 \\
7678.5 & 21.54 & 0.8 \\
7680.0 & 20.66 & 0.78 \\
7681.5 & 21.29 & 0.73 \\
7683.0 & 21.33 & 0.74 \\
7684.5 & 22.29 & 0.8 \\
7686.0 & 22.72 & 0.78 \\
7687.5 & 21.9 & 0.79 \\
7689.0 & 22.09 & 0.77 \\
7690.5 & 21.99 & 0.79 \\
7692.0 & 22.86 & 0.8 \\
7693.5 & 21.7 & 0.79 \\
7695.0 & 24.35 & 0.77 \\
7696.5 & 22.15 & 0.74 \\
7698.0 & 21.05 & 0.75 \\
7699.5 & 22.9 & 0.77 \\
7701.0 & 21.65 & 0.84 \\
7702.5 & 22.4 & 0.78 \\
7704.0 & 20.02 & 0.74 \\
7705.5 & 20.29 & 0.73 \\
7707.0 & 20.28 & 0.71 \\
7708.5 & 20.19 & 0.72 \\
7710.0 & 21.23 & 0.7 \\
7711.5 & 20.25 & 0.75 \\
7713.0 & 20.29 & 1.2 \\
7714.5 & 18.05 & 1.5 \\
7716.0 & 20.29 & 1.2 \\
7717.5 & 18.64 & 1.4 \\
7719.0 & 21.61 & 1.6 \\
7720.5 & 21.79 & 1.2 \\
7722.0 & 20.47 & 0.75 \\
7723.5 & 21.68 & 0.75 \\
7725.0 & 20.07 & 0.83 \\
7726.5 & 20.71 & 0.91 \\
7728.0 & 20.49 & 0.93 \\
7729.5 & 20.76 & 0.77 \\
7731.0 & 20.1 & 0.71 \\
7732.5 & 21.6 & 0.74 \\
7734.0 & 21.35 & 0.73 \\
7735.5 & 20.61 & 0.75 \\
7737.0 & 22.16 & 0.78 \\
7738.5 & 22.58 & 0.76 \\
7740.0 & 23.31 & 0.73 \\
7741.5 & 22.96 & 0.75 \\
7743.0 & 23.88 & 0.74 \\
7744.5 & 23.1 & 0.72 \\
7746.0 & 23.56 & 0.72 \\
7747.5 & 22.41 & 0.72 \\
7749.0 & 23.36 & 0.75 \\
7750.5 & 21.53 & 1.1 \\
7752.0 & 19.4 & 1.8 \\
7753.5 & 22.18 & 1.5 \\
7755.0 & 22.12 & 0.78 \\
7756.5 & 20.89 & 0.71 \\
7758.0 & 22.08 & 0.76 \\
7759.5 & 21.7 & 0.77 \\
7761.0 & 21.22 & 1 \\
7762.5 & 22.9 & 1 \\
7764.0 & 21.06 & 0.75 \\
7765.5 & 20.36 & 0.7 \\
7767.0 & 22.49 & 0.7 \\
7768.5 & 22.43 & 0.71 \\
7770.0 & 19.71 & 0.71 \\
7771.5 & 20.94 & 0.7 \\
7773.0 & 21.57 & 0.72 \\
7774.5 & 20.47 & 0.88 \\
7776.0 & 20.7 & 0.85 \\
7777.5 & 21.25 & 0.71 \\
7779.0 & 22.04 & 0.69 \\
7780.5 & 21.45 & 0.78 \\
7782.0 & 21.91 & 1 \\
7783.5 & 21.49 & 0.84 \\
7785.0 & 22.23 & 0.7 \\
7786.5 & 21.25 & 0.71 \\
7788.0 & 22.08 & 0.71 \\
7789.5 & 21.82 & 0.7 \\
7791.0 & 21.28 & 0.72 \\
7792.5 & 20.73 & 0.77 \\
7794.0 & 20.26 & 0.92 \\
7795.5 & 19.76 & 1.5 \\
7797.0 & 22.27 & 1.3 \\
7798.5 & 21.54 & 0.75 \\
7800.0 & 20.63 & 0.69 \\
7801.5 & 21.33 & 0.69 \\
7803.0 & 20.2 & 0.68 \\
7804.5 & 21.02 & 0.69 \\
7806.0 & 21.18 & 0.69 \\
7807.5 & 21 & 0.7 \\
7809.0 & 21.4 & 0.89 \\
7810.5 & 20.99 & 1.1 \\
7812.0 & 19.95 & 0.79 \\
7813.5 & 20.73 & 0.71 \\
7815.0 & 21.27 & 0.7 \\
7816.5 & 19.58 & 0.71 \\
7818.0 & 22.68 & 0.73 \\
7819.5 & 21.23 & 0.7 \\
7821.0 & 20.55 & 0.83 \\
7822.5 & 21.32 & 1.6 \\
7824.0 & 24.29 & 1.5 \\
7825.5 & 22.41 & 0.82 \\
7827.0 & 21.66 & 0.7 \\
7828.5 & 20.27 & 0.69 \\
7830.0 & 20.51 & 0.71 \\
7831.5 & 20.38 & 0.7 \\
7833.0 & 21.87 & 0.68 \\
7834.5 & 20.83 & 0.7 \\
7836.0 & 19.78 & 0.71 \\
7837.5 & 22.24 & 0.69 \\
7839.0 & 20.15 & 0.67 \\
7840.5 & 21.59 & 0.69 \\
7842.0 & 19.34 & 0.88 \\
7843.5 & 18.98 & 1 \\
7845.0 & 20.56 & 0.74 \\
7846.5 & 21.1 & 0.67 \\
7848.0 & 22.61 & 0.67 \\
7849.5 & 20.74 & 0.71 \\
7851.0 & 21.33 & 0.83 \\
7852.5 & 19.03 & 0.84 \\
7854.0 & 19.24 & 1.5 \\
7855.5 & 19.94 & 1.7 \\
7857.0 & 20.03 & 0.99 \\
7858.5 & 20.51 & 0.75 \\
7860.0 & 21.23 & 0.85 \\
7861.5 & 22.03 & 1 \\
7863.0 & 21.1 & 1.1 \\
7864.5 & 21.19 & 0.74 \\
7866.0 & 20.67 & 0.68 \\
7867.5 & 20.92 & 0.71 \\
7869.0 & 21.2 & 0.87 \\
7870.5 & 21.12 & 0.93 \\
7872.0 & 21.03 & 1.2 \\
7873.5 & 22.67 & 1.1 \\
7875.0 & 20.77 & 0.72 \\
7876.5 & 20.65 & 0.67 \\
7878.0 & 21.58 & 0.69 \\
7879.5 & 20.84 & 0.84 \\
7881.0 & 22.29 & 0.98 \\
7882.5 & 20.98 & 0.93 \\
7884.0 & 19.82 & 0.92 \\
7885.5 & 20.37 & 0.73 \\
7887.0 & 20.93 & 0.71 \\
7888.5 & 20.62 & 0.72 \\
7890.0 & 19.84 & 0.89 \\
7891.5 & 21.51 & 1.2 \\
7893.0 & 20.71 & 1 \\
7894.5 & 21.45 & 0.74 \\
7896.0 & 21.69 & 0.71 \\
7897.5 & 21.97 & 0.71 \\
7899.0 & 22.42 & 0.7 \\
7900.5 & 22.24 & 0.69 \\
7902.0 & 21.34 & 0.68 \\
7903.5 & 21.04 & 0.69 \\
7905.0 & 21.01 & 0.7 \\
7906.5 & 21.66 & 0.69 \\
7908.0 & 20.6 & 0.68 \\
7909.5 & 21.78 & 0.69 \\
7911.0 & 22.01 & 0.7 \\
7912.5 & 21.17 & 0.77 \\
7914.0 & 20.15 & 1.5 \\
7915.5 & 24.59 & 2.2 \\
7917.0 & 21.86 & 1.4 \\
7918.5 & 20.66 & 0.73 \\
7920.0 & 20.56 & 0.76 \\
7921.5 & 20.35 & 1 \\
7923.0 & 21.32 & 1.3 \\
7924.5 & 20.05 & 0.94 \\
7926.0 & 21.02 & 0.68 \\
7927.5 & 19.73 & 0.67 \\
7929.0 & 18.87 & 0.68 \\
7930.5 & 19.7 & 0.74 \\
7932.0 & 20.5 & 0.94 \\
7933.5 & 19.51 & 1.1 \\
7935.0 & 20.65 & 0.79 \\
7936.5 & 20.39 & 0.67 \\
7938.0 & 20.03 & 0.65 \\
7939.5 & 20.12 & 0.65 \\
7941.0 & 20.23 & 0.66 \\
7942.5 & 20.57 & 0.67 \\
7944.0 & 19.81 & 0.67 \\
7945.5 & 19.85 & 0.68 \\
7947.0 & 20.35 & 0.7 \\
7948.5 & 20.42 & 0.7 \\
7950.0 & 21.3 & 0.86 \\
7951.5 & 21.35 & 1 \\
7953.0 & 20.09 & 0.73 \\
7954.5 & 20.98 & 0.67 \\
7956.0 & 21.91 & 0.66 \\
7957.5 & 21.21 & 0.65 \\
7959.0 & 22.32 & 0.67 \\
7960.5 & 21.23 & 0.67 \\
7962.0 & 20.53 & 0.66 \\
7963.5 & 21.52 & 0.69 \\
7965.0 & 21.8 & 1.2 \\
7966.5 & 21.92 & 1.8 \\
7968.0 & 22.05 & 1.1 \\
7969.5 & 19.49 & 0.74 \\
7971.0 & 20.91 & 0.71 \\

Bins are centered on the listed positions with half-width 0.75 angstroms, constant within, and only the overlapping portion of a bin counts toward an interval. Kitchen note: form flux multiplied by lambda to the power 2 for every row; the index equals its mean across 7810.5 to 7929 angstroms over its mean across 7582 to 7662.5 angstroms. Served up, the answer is 1.1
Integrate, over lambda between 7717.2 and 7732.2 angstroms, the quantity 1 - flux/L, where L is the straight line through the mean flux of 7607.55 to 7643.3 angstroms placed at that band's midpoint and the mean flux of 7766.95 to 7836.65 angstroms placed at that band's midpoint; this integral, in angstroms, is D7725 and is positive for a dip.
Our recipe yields 0.41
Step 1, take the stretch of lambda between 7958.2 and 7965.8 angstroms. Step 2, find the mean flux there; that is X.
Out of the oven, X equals 21.5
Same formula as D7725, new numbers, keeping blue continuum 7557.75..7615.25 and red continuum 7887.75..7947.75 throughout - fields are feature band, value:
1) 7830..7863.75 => 0.6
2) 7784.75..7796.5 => 0.0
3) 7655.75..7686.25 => -0.3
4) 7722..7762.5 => -1.0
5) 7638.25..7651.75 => 0.4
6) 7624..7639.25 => 0.1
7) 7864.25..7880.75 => -0.2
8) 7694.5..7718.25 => 0.5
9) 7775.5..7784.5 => -0.2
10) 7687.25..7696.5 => -0.5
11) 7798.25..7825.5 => -0.1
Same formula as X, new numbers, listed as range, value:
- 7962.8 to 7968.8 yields 21.8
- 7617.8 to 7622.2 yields 21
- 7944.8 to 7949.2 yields 20.2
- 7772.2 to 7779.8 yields 21.2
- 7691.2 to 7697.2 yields 22.8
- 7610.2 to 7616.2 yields 20.8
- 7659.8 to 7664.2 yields 20.8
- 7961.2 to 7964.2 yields 21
